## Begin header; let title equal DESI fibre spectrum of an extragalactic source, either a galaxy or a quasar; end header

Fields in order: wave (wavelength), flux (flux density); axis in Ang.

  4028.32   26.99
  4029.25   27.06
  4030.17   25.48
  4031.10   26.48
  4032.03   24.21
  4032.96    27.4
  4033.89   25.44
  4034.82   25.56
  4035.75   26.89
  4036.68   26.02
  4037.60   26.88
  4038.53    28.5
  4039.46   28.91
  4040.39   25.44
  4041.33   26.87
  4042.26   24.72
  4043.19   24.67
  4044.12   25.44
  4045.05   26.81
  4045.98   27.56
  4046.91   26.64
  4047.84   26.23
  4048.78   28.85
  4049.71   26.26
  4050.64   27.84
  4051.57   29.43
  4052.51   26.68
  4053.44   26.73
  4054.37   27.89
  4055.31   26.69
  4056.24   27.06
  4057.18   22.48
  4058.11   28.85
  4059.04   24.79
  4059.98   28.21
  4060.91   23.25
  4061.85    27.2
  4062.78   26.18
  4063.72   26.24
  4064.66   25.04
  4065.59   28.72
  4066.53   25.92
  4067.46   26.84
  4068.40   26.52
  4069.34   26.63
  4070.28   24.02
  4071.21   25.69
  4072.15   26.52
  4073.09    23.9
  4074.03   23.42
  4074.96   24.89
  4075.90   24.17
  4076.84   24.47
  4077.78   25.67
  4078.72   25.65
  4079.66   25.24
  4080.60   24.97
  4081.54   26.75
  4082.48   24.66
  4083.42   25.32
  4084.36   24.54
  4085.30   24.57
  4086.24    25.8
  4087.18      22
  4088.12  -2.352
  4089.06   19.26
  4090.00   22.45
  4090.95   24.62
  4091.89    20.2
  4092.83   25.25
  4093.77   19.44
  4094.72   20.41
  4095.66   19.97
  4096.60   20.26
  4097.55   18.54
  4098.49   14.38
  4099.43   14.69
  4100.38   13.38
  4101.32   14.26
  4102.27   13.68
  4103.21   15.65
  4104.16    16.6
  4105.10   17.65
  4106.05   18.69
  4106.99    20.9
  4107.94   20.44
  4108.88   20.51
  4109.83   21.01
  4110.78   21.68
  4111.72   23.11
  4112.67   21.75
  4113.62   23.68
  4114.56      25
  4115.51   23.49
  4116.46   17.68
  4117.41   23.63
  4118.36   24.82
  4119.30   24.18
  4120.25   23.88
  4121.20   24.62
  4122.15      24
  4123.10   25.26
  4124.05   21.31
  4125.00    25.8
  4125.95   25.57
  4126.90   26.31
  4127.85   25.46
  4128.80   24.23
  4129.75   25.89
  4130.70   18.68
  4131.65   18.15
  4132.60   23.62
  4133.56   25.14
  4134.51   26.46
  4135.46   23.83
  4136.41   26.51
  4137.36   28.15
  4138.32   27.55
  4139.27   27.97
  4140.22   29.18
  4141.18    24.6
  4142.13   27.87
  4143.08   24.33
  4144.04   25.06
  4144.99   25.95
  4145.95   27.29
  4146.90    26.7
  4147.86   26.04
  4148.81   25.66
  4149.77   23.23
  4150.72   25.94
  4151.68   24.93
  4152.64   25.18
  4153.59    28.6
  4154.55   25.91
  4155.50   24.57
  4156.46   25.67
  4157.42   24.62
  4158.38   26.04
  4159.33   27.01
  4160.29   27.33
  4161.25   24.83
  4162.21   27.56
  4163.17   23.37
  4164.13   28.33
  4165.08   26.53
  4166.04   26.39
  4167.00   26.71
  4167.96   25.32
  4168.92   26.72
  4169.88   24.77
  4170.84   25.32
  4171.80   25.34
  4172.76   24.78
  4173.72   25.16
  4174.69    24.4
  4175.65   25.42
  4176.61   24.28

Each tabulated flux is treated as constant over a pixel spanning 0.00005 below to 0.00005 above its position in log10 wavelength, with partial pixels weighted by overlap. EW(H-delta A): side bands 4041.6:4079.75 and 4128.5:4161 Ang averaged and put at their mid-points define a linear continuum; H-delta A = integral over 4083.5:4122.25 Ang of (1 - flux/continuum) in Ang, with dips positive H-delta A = 8.4 Ang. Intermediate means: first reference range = 26.1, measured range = 20.2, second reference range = 25.5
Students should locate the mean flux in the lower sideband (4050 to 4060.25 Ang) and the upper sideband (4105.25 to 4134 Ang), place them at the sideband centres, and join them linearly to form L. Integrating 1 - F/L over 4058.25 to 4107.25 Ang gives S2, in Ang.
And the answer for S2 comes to 5.9 Ang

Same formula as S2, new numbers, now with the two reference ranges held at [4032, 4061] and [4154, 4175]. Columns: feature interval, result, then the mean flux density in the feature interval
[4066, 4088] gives 1.4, 24.7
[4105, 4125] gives 2.8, 22.4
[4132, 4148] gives -0.2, 26.2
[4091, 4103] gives 3.7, 18.1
